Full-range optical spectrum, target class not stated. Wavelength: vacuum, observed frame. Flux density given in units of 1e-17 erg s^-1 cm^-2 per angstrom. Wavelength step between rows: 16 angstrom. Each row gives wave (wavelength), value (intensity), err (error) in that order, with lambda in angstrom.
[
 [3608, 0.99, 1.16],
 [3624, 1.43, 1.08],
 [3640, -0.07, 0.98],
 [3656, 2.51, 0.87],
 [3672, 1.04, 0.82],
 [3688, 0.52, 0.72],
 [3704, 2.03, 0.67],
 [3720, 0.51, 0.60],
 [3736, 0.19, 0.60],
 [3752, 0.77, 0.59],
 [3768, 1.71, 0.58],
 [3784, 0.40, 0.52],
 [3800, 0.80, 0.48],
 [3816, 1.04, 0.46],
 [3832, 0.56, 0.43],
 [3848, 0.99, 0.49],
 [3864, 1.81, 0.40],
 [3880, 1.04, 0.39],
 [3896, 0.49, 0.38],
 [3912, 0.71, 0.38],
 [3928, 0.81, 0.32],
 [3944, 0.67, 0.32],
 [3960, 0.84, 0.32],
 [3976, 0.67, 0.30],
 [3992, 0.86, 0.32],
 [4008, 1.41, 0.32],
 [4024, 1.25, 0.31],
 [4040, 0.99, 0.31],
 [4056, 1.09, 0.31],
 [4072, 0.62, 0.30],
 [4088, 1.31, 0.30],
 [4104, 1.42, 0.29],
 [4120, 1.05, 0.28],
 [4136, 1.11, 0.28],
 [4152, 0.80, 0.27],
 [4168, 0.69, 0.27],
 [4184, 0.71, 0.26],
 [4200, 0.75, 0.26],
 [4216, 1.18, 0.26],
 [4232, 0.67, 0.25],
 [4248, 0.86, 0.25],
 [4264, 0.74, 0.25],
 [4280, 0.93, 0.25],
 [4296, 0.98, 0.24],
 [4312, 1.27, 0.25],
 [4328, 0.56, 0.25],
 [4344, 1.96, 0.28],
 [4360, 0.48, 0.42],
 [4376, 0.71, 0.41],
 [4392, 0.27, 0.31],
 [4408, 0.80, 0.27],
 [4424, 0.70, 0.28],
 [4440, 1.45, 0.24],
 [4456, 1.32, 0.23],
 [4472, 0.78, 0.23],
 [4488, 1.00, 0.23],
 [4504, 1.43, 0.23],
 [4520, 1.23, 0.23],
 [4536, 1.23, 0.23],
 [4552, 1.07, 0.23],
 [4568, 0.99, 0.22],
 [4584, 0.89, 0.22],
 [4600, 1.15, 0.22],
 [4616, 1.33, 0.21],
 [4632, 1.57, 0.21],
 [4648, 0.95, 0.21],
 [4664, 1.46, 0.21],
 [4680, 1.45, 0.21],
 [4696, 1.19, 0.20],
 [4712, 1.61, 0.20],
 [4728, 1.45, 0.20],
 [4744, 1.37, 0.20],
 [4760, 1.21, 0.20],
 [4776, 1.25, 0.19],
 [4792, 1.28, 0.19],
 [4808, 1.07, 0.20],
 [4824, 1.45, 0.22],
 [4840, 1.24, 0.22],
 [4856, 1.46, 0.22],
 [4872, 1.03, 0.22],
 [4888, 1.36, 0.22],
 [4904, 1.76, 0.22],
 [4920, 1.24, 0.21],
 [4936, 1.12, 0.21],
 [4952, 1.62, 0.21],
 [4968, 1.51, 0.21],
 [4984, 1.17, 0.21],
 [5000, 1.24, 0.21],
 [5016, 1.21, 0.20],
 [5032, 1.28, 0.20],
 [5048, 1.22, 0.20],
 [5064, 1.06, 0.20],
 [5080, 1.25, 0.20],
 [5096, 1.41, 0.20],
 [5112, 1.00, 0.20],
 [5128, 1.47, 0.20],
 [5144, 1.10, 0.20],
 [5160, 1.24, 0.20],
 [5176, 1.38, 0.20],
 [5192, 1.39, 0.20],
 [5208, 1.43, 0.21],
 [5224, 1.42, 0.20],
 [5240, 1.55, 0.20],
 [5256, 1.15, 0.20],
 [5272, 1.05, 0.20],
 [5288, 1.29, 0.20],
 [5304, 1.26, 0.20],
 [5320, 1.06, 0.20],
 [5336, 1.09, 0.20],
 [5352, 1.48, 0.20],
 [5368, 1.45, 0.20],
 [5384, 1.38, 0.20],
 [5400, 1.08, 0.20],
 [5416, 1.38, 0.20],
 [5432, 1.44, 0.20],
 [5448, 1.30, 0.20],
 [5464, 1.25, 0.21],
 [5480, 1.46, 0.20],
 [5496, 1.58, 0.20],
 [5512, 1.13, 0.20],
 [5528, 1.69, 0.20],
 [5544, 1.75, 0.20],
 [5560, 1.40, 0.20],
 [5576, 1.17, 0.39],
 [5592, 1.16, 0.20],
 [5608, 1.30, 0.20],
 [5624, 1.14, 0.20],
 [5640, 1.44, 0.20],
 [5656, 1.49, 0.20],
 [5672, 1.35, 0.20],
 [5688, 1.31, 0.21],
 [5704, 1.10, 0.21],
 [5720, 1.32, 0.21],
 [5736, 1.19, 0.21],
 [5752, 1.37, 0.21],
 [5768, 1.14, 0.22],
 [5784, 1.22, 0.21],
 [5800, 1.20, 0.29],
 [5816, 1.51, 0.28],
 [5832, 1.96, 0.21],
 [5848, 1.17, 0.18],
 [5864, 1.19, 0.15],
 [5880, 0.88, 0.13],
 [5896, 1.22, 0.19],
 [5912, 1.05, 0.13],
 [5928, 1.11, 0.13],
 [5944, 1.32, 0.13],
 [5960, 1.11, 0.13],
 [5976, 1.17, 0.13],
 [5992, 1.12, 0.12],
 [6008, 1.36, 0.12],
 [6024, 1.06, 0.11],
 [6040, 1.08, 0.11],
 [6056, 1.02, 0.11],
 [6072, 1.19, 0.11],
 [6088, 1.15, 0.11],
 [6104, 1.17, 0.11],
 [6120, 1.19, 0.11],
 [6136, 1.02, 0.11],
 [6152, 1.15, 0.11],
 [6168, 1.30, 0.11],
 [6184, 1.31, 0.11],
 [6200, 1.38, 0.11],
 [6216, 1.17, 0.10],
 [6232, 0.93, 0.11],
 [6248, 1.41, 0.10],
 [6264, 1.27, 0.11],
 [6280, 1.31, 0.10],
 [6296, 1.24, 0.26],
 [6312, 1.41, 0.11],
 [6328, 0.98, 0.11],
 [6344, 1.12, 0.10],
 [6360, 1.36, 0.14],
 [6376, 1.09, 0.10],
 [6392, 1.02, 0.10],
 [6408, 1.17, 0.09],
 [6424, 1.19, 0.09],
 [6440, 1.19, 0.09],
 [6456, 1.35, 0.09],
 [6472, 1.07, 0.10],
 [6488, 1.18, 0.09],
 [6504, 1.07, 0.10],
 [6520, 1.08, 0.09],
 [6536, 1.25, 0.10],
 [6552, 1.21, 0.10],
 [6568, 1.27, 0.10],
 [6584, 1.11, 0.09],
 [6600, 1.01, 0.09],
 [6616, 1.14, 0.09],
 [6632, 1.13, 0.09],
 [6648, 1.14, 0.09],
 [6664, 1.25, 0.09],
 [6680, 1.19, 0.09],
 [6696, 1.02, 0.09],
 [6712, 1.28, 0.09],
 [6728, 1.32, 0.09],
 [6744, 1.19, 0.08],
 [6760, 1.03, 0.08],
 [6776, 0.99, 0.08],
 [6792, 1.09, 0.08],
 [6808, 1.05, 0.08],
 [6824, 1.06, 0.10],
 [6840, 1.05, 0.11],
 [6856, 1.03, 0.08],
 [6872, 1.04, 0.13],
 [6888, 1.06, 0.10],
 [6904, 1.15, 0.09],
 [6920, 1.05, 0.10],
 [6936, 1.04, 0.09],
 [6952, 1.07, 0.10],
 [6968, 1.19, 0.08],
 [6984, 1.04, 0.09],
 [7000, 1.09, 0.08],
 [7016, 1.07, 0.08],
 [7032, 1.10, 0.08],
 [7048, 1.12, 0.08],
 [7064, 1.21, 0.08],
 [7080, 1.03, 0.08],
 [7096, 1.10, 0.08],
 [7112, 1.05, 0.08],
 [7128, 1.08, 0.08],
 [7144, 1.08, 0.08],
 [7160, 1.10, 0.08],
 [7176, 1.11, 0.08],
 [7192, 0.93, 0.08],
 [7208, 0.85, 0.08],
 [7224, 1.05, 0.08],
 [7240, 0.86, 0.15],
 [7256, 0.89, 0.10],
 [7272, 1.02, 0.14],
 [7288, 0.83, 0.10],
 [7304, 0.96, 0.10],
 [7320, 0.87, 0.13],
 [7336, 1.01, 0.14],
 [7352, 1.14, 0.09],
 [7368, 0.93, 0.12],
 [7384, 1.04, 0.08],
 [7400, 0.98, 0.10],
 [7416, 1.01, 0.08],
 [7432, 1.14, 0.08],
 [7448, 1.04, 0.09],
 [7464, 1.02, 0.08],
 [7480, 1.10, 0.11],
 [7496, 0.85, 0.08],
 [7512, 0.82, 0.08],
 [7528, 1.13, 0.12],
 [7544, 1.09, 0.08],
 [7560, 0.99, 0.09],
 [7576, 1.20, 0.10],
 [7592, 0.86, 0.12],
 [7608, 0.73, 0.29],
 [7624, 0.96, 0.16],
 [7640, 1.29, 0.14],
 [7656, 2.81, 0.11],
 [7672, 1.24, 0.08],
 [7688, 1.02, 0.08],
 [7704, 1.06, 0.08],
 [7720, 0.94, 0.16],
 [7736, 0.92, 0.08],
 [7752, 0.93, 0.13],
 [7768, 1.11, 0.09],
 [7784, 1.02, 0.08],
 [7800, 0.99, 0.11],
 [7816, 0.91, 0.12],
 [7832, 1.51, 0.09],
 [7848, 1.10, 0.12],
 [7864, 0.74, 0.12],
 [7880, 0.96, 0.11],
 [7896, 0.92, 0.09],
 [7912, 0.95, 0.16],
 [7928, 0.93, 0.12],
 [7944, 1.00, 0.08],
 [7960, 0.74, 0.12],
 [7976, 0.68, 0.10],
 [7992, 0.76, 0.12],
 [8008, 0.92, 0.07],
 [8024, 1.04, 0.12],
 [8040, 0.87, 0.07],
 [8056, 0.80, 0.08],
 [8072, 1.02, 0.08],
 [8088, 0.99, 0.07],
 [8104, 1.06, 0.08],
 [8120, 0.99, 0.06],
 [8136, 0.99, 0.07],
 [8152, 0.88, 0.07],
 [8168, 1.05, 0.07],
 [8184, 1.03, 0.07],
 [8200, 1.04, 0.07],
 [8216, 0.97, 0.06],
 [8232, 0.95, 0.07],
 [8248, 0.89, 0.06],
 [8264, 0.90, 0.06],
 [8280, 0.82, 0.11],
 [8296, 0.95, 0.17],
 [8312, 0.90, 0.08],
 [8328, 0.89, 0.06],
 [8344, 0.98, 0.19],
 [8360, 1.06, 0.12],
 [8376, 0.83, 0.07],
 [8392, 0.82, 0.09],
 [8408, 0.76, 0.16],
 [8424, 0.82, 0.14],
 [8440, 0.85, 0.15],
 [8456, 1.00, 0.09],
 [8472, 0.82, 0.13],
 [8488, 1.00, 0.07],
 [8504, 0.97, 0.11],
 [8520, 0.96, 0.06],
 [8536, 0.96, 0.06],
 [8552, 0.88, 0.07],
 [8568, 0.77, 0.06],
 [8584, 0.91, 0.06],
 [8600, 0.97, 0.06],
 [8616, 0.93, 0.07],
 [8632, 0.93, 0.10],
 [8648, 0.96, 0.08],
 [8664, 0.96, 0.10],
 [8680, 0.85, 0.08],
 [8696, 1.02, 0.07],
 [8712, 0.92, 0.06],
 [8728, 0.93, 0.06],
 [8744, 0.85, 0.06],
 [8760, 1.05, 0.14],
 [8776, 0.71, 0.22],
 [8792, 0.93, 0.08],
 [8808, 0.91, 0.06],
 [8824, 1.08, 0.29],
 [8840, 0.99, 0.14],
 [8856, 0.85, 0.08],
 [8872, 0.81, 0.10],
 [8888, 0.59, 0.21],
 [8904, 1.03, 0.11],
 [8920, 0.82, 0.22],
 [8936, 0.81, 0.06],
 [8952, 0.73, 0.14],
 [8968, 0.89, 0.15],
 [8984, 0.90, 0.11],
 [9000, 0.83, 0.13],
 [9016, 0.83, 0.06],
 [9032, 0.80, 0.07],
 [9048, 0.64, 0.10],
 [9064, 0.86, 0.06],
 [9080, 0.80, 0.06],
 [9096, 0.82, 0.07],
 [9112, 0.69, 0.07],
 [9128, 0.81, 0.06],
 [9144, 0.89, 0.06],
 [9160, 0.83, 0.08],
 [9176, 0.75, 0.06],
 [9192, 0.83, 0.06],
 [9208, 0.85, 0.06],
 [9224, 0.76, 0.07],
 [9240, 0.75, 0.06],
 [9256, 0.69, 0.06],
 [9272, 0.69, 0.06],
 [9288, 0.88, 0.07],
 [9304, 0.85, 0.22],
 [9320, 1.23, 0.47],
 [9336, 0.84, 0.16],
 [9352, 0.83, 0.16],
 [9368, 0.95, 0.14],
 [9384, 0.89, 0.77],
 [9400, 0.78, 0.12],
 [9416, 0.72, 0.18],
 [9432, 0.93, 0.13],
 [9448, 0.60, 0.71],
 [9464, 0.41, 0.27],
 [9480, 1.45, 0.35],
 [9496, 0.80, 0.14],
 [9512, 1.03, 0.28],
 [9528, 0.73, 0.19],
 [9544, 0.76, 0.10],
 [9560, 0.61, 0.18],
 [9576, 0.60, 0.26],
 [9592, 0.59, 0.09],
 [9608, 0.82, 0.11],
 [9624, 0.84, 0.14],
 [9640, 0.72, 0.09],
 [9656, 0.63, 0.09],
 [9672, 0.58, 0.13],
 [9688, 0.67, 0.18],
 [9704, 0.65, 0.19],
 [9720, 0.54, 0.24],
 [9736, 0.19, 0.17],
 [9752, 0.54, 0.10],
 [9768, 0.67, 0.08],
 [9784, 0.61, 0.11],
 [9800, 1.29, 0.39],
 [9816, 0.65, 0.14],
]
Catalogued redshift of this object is 0.17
